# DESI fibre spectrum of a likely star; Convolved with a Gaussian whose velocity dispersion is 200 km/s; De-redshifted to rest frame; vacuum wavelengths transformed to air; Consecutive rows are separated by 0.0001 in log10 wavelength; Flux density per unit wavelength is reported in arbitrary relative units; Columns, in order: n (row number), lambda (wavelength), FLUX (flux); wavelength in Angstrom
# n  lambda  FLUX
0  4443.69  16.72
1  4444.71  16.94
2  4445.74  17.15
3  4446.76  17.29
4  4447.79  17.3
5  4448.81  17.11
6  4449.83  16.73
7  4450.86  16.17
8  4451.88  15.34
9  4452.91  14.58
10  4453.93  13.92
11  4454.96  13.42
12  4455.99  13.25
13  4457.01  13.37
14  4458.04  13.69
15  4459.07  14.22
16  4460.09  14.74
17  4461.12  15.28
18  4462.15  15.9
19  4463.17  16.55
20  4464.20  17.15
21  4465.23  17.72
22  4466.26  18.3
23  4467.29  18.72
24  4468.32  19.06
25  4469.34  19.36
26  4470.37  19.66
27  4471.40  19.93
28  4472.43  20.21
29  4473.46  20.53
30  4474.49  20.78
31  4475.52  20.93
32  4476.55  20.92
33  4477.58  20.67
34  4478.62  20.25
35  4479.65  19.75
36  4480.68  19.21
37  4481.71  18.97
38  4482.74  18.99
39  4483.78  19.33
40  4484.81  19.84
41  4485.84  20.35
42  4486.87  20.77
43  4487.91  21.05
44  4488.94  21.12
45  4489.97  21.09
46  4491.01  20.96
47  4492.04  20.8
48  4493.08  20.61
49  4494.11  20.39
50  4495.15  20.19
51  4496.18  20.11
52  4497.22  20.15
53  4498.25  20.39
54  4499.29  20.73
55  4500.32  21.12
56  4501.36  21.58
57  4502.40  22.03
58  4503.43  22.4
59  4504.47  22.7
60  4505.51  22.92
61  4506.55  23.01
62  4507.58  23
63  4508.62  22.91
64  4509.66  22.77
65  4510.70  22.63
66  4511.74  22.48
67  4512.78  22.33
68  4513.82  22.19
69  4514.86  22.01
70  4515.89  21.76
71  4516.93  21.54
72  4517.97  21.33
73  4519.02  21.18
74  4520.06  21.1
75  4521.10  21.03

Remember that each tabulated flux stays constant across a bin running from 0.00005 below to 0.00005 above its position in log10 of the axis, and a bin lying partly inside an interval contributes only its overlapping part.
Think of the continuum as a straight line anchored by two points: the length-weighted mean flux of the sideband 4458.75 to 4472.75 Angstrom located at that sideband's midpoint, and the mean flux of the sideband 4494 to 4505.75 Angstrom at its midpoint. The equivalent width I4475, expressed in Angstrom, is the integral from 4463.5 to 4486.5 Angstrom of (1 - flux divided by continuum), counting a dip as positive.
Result -1.2 Angstrom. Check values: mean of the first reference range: 17.7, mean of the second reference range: 21.2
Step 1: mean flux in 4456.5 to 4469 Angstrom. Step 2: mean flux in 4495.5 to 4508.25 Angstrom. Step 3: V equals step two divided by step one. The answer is 1.33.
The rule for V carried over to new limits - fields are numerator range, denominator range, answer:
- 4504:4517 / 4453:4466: 1.50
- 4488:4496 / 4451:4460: 1.47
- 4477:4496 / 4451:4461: 1.43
